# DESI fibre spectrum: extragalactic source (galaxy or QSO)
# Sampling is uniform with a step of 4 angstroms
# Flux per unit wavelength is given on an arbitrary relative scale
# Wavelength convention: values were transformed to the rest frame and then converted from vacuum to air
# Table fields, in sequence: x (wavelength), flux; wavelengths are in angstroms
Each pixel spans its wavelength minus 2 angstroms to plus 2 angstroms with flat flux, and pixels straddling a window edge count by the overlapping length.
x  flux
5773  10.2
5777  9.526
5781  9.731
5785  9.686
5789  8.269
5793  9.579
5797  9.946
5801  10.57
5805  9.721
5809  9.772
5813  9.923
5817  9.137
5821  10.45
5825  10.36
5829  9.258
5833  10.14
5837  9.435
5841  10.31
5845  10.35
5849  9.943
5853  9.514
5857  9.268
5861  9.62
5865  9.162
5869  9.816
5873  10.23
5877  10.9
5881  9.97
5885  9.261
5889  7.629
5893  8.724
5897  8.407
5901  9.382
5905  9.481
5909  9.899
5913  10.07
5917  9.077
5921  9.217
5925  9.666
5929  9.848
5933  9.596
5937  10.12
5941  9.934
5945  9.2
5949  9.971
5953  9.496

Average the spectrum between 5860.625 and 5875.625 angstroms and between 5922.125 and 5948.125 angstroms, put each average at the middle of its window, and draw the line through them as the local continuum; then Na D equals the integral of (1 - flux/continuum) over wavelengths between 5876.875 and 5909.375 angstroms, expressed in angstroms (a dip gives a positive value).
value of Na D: 1.92 angstroms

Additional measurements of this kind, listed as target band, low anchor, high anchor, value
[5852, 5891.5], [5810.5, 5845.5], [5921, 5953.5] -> 1.21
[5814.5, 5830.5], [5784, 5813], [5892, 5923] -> -0.39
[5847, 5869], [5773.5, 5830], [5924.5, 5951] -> 0.49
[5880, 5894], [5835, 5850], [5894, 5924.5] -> 1.09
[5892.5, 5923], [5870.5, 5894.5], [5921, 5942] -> 1.01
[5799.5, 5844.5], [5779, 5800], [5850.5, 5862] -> -2.08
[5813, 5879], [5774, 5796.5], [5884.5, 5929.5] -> -3.92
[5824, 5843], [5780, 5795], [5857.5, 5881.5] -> -0.48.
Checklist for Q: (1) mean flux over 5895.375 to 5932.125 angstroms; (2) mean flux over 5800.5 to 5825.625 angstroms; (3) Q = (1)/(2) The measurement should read 0.95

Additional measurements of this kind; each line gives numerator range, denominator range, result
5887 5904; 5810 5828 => 0.87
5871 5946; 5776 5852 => 0.97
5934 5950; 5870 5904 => 1.05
